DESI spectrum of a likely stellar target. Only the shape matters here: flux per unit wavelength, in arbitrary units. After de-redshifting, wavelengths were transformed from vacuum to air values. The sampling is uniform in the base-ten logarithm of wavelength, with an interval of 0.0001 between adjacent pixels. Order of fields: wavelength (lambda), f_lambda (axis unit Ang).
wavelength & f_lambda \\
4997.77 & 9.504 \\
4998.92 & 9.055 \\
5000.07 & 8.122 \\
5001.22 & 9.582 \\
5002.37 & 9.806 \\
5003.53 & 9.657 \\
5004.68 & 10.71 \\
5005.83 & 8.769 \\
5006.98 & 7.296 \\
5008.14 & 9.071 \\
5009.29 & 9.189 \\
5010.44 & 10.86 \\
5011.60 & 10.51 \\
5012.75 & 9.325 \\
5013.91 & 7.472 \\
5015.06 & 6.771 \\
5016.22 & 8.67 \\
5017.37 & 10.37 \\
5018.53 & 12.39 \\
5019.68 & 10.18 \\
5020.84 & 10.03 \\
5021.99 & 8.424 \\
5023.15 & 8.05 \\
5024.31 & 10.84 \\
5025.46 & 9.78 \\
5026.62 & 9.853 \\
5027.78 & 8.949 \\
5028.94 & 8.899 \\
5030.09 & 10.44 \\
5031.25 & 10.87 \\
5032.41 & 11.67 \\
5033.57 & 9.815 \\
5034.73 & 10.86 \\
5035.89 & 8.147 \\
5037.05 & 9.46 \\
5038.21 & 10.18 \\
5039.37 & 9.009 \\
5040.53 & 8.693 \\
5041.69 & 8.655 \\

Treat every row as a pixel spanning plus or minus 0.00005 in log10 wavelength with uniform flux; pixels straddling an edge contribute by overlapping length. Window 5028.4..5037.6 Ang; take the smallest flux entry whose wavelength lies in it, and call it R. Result 8.147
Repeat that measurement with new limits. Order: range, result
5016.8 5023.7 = 8.05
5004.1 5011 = 7.296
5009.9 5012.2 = 10.51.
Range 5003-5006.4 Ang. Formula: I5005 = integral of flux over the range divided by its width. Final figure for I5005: 9.73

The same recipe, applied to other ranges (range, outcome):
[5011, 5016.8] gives 8.55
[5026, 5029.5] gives 9.22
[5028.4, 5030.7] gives 9.72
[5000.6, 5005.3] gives 9.91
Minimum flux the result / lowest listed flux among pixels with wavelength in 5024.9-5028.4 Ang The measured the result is 8.949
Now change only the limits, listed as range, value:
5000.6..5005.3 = 9.582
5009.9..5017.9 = 6.771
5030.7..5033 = 10.87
